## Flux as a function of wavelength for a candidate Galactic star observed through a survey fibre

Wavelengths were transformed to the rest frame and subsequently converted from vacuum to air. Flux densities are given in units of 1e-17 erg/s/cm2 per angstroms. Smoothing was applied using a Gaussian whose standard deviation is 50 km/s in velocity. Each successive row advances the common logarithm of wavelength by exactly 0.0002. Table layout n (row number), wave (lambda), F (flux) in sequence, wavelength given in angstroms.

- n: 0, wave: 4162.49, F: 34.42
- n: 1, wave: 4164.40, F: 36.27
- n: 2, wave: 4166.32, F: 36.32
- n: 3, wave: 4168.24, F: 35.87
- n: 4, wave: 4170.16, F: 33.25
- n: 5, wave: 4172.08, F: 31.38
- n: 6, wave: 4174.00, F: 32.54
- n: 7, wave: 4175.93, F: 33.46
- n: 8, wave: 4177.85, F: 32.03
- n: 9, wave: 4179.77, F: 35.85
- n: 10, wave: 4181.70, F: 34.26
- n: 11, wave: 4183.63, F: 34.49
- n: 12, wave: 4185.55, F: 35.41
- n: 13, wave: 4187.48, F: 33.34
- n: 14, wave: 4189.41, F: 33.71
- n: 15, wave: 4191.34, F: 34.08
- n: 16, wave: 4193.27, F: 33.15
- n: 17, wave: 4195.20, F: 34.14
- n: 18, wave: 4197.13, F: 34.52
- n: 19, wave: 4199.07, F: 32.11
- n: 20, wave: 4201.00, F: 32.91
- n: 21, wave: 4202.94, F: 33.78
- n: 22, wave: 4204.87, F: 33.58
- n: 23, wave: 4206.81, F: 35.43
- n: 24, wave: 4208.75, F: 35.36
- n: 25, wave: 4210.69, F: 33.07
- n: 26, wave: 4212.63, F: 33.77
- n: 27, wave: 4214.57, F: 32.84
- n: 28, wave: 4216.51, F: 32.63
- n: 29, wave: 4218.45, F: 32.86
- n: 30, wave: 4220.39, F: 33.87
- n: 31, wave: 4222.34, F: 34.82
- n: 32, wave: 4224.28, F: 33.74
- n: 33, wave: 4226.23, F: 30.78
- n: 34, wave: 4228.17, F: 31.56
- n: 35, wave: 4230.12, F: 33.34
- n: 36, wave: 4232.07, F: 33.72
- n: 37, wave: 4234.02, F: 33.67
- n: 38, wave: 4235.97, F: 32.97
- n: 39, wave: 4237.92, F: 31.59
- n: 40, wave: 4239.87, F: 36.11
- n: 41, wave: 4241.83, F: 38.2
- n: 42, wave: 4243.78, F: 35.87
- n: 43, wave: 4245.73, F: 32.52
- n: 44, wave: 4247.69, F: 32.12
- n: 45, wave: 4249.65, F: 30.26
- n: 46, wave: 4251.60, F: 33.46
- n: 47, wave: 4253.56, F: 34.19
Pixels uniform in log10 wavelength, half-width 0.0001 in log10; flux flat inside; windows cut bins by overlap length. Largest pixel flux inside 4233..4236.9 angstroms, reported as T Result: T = 33.67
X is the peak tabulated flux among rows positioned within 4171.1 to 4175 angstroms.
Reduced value 32.54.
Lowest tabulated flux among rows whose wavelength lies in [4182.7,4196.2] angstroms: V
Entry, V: 33.15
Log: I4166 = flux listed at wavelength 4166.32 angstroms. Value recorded 36.32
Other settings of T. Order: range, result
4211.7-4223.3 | 34.82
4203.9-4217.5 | 35.43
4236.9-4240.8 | 36.11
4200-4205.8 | 33.78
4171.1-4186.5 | 35.85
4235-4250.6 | 38.2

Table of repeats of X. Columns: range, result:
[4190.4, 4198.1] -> 34.52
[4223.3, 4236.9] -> 33.74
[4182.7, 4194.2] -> 35.41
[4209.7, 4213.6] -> 33.77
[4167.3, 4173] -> 35.87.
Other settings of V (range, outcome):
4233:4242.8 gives 31.59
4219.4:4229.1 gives 30.78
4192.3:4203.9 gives 32.11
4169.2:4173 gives 31.38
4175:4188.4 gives 32.03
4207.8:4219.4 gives 32.63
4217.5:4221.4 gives 32.86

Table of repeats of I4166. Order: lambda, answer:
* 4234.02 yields 33.67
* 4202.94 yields 33.78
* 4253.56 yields 34.19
